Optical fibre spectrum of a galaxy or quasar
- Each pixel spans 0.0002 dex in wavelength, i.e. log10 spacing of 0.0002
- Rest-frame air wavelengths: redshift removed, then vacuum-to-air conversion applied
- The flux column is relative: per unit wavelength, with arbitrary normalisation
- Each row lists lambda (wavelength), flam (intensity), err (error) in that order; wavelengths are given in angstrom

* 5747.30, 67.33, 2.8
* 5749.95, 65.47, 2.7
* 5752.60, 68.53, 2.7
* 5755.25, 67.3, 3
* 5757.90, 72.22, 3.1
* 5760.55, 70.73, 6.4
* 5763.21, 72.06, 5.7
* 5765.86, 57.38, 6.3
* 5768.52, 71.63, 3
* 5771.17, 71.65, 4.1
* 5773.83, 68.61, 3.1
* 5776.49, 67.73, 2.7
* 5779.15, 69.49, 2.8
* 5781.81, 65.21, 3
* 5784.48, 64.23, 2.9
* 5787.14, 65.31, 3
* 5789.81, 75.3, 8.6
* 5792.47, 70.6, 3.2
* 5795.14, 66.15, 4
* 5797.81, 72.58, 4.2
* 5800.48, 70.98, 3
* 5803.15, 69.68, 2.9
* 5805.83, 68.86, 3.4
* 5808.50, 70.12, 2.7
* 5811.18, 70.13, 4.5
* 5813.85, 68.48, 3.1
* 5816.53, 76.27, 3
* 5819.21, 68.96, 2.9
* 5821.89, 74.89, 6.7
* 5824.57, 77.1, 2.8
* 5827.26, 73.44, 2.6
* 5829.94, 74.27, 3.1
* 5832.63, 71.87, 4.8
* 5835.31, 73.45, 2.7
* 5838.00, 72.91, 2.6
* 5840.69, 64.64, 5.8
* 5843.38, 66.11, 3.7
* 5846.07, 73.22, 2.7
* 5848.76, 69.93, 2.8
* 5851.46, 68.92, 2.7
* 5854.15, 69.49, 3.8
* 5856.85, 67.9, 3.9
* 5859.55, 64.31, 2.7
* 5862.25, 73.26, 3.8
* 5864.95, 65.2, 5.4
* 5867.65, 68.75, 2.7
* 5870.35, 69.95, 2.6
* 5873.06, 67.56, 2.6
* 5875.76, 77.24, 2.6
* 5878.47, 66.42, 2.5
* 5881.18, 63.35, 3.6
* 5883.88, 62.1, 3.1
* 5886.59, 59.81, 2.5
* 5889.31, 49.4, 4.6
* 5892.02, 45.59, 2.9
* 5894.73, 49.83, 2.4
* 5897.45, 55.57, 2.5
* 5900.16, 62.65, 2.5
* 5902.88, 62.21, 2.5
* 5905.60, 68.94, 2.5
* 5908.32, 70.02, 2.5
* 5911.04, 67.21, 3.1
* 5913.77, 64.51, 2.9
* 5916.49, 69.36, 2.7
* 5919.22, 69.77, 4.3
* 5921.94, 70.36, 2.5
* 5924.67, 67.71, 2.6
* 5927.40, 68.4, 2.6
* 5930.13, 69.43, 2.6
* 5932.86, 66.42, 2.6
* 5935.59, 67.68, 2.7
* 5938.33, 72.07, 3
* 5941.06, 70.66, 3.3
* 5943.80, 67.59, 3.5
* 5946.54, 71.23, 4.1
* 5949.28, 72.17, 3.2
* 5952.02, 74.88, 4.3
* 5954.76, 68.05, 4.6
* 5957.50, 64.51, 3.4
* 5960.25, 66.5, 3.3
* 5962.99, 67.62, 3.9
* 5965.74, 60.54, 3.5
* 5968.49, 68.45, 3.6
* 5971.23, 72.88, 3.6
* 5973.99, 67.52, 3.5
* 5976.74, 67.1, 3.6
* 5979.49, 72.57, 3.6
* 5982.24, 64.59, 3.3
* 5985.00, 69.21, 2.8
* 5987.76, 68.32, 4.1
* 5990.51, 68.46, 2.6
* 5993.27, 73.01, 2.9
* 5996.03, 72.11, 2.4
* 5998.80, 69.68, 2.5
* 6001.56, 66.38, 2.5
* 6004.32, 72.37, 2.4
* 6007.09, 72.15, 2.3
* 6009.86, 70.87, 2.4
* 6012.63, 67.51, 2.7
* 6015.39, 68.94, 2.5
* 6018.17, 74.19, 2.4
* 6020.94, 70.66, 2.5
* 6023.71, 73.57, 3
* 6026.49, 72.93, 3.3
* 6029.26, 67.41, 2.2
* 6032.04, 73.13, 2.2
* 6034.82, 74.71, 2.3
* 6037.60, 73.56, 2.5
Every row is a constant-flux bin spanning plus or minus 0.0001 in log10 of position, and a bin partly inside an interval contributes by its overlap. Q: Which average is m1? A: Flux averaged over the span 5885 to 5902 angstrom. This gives 54.2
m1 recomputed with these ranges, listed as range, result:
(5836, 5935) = 65.9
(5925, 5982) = 68.7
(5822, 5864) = 70.8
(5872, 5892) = 62.4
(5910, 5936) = 68.1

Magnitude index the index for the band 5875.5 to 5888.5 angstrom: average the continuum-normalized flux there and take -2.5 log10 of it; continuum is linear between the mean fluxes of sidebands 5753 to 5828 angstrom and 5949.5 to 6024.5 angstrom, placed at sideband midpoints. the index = 0.09 mag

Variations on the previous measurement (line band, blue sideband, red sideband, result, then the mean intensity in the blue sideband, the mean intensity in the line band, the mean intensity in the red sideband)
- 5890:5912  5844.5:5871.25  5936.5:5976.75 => 0.15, 69.1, 59.8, 68.8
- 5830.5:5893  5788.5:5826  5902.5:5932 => 0.05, 71.4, 66.8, 68.2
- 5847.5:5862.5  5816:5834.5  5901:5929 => 0.05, 73.7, 68.6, 67.8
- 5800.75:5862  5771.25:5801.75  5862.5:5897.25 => -0.08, 68.9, 70.7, 62.2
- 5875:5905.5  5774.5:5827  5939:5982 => 0.17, 70.2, 59.5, 68.8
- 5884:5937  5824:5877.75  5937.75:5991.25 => 0.10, 70.3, 63.4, 68.7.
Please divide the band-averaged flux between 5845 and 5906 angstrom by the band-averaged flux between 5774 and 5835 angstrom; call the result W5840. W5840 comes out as 0.91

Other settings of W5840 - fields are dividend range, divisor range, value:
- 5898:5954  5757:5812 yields 0.99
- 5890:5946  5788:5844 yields 0.91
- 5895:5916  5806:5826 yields 0.89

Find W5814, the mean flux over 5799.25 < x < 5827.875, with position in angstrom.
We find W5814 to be 71.7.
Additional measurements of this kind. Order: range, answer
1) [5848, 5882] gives 68.7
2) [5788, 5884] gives 70.2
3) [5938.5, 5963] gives 69.5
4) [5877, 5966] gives 65.3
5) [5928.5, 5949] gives 69.4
